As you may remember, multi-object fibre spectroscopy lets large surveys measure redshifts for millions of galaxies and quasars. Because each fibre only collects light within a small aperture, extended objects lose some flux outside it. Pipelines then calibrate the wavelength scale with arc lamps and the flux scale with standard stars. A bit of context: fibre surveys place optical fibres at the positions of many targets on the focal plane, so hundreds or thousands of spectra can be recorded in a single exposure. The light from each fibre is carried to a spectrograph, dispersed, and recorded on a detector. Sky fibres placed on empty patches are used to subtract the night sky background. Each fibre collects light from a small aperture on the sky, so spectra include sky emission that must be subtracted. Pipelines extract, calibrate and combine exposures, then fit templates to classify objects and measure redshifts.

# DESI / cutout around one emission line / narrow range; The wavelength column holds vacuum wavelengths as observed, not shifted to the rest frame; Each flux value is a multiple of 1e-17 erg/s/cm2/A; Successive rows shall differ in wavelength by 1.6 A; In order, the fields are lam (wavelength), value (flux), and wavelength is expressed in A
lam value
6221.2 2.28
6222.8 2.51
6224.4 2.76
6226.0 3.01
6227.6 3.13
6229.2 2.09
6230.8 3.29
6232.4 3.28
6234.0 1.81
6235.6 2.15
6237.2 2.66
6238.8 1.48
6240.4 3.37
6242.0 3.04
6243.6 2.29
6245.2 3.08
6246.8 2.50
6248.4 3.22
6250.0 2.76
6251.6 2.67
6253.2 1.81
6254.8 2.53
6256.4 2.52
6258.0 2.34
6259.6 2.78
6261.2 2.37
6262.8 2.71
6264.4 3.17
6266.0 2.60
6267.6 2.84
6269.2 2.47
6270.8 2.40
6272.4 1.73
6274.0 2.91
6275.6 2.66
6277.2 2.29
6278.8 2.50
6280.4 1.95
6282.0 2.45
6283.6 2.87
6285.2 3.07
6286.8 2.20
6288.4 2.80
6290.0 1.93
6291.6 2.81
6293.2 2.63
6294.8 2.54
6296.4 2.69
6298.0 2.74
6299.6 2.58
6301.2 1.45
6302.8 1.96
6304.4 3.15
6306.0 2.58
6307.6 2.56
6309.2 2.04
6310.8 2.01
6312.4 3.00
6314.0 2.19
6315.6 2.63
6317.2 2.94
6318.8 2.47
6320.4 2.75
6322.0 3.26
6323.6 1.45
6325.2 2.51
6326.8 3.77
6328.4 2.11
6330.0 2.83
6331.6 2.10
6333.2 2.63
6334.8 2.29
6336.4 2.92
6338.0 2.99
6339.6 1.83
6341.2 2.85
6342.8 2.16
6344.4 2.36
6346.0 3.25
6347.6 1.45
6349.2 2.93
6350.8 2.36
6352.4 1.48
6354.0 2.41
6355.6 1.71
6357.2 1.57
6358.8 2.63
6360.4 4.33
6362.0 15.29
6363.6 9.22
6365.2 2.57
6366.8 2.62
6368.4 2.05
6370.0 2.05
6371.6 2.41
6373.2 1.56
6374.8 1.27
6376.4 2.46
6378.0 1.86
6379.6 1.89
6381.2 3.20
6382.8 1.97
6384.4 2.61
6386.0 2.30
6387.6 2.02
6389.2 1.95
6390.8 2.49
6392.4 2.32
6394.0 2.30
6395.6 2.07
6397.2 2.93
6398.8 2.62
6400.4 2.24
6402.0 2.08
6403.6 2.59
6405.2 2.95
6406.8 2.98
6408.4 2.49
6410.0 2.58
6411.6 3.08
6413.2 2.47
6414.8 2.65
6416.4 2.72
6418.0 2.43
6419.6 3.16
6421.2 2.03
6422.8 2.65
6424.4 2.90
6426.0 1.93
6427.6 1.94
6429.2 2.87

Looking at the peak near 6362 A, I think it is Hbeta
